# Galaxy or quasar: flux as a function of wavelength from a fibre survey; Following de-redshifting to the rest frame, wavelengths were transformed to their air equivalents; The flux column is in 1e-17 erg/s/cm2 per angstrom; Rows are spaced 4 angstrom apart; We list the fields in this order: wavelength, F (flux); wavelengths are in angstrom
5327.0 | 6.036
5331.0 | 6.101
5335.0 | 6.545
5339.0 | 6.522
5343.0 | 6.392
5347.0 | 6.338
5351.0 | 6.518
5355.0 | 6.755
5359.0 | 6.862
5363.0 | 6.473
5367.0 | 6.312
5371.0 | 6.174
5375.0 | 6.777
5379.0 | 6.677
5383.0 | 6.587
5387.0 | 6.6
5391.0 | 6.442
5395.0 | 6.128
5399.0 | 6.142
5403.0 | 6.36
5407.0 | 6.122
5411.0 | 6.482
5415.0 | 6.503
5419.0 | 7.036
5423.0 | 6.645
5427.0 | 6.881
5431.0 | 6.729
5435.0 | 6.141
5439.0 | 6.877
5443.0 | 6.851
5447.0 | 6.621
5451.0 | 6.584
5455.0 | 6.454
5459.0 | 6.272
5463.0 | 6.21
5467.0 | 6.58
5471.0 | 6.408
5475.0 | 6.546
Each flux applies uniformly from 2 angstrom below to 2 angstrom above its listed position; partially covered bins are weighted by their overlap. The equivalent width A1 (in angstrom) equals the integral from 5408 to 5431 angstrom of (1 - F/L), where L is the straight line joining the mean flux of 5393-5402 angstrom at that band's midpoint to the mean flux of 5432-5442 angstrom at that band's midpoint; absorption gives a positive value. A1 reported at -1.08 angstrom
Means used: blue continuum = 6.16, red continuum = 6.57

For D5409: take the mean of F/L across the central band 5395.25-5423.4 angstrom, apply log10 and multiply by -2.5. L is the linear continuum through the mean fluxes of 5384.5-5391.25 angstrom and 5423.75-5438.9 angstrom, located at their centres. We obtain 0.02 mag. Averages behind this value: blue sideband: 6.55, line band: 6.44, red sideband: 6.63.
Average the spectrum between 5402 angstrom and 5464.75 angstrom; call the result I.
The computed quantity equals 6.55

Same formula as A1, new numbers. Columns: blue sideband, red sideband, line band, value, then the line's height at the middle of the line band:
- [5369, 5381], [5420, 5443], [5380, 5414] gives 1.17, 6.6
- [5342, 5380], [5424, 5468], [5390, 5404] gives 0.63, 6.54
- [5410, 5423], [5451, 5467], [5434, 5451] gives -0.39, 6.5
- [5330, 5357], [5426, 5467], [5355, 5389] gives -0.41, 6.49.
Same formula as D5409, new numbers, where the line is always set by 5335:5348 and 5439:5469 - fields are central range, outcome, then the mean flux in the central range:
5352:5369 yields -0.02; 6.6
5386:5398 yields 0.02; 6.35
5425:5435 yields -0.03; 6.67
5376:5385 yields -0.03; 6.65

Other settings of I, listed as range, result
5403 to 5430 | 6.6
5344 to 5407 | 6.46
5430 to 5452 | 6.63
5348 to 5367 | 6.6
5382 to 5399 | 6.4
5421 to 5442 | 6.66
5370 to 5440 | 6.52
